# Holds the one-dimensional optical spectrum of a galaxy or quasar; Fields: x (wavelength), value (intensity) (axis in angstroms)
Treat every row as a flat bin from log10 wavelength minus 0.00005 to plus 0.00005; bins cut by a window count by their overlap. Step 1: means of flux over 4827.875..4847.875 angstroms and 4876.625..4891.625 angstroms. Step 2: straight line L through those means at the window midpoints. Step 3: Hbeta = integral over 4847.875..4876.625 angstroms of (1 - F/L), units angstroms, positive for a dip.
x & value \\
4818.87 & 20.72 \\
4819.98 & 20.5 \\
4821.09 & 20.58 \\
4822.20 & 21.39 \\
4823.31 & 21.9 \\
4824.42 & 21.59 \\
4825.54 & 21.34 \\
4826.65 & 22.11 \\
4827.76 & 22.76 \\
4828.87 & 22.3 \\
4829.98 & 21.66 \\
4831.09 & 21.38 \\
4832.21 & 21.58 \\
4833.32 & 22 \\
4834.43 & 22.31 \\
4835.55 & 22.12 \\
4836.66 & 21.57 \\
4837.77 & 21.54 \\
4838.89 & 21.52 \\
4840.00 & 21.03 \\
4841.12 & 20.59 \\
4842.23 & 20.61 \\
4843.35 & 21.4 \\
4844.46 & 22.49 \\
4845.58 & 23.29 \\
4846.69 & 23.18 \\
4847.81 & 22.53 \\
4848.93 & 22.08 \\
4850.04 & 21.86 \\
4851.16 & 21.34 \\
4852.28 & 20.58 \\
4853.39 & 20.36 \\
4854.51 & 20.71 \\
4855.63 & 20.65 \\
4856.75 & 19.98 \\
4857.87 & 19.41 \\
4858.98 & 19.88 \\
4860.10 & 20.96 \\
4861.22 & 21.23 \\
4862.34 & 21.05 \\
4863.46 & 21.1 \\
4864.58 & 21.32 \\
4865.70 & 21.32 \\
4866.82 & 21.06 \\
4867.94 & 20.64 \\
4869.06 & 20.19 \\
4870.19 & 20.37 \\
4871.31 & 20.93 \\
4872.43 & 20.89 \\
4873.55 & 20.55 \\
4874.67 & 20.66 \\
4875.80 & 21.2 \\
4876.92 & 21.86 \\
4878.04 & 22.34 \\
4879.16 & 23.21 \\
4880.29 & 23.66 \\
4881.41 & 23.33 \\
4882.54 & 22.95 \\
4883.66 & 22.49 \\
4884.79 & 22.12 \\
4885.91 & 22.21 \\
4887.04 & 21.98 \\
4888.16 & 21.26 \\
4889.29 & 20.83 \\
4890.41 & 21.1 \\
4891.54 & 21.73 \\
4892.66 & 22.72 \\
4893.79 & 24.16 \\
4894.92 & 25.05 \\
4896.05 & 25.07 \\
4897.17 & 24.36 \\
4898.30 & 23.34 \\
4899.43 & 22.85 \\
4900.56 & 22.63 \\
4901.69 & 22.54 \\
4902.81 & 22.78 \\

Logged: 1.6 angstroms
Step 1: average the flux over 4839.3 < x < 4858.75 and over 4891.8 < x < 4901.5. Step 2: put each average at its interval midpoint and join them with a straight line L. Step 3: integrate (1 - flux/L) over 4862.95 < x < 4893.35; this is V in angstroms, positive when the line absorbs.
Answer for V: 1.5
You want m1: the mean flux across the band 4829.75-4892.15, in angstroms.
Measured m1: 21.5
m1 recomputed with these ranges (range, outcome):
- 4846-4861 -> 21.1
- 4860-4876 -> 20.9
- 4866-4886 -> 21.7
